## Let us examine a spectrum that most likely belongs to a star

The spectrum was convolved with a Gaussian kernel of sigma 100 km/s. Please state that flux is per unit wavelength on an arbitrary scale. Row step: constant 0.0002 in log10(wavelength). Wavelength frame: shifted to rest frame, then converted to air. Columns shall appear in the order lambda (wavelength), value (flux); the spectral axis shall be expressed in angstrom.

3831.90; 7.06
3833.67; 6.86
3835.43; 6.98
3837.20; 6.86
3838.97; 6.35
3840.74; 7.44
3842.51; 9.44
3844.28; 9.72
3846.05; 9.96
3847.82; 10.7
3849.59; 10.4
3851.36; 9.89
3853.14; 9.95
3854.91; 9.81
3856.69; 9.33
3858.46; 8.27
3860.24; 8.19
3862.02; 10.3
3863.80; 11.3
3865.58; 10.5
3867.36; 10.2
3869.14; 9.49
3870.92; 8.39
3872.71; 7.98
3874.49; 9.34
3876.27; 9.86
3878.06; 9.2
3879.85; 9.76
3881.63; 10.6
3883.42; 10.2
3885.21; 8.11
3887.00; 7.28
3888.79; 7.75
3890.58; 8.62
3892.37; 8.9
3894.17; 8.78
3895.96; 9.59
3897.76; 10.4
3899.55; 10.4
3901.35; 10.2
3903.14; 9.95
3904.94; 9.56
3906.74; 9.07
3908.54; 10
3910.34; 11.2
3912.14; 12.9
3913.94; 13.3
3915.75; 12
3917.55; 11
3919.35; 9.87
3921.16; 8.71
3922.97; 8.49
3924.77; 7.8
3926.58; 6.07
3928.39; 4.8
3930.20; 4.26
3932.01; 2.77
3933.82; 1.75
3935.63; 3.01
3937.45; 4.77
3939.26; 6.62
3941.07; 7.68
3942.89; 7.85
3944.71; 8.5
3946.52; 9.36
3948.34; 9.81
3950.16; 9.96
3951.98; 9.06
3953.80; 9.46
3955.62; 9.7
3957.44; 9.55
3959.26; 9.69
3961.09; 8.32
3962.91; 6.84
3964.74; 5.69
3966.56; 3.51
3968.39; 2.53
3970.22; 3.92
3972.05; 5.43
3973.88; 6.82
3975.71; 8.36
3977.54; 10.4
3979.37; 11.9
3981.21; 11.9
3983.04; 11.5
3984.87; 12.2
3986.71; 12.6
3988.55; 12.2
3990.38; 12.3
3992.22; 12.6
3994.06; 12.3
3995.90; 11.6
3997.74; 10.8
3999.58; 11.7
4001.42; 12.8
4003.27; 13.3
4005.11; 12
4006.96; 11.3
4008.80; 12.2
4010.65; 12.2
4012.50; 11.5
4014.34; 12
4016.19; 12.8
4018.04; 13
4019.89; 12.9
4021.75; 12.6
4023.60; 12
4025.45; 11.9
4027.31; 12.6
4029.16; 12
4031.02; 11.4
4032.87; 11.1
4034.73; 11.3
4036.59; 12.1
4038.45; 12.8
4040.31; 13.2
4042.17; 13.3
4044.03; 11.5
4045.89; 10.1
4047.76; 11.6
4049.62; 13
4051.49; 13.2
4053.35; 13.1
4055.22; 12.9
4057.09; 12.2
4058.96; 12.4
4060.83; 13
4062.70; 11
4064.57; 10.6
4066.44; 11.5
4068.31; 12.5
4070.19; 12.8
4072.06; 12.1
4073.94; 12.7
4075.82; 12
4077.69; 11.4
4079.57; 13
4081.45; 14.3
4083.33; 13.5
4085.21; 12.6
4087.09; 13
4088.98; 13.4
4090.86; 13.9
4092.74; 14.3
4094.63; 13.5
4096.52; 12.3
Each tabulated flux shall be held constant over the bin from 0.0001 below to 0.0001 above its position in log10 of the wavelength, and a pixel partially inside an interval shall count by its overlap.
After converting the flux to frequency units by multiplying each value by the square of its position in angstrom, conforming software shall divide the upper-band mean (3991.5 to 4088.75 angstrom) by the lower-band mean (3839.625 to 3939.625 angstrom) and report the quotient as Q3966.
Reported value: 1.5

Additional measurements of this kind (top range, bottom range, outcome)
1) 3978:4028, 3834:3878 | 1.43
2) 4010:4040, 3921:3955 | 1.85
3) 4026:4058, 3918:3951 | 1.88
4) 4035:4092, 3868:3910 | 1.46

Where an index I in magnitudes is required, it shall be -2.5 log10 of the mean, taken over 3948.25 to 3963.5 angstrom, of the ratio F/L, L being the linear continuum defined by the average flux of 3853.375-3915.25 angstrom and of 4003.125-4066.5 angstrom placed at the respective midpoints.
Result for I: 0.18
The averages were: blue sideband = 9.69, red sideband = 12.2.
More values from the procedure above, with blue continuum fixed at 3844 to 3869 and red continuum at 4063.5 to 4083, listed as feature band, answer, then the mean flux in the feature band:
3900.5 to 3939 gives 0.28 mag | 8.13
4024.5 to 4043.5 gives -0.02 mag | 12.2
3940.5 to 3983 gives 0.33 mag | 8.17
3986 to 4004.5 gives -0.07 mag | 12.2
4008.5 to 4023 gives -0.06 mag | 12.4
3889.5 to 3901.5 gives 0.09 mag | 9.49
